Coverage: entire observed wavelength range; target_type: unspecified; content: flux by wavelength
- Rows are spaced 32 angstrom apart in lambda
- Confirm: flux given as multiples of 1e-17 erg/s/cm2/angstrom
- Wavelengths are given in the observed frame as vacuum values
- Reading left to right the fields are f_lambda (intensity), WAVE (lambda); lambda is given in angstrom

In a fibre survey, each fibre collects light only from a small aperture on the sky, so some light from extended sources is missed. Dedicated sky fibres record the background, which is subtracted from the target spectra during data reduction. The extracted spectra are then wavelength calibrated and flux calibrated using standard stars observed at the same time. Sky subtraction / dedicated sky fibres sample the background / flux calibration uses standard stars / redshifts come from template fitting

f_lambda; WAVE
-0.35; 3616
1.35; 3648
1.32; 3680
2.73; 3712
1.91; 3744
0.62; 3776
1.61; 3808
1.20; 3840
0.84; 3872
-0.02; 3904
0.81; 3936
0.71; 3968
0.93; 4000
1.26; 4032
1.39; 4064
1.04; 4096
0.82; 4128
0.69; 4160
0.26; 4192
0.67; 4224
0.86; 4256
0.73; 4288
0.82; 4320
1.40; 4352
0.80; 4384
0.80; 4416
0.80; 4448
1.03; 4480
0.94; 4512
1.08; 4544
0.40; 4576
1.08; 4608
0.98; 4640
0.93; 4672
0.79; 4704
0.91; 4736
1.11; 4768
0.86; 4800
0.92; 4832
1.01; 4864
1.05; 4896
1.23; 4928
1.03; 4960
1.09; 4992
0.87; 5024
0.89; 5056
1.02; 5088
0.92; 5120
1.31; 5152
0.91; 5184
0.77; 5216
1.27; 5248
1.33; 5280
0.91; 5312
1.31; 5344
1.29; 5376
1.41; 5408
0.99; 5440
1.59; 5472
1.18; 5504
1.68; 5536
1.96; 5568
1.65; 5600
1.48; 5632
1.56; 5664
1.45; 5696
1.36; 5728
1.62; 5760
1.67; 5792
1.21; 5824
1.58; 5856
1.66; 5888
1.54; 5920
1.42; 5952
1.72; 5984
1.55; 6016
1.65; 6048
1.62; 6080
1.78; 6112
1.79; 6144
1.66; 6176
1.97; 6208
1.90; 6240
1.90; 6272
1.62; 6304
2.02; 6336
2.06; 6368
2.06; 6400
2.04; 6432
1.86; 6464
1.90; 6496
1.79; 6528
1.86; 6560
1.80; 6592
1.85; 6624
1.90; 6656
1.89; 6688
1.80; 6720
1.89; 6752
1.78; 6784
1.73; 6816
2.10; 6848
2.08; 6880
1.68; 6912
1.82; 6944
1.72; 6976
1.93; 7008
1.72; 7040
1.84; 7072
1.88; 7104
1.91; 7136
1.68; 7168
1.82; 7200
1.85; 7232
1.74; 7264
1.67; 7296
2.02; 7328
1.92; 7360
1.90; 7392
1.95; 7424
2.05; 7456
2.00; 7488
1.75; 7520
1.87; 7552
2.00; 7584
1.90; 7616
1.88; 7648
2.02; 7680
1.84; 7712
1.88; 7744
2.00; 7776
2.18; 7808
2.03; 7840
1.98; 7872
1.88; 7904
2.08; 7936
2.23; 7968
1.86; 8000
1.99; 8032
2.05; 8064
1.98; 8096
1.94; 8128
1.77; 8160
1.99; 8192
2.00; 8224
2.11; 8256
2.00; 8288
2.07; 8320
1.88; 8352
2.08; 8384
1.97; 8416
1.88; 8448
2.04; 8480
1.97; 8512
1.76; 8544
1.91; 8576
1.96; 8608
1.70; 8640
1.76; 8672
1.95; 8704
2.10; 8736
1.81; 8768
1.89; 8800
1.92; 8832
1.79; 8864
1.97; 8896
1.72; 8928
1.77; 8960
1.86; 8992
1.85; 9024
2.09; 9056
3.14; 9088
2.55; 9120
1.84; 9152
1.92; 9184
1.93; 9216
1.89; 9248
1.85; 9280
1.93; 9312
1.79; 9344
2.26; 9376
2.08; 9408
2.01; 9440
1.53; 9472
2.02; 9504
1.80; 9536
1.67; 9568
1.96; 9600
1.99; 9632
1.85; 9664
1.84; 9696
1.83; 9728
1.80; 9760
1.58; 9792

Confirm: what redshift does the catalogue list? 0.385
